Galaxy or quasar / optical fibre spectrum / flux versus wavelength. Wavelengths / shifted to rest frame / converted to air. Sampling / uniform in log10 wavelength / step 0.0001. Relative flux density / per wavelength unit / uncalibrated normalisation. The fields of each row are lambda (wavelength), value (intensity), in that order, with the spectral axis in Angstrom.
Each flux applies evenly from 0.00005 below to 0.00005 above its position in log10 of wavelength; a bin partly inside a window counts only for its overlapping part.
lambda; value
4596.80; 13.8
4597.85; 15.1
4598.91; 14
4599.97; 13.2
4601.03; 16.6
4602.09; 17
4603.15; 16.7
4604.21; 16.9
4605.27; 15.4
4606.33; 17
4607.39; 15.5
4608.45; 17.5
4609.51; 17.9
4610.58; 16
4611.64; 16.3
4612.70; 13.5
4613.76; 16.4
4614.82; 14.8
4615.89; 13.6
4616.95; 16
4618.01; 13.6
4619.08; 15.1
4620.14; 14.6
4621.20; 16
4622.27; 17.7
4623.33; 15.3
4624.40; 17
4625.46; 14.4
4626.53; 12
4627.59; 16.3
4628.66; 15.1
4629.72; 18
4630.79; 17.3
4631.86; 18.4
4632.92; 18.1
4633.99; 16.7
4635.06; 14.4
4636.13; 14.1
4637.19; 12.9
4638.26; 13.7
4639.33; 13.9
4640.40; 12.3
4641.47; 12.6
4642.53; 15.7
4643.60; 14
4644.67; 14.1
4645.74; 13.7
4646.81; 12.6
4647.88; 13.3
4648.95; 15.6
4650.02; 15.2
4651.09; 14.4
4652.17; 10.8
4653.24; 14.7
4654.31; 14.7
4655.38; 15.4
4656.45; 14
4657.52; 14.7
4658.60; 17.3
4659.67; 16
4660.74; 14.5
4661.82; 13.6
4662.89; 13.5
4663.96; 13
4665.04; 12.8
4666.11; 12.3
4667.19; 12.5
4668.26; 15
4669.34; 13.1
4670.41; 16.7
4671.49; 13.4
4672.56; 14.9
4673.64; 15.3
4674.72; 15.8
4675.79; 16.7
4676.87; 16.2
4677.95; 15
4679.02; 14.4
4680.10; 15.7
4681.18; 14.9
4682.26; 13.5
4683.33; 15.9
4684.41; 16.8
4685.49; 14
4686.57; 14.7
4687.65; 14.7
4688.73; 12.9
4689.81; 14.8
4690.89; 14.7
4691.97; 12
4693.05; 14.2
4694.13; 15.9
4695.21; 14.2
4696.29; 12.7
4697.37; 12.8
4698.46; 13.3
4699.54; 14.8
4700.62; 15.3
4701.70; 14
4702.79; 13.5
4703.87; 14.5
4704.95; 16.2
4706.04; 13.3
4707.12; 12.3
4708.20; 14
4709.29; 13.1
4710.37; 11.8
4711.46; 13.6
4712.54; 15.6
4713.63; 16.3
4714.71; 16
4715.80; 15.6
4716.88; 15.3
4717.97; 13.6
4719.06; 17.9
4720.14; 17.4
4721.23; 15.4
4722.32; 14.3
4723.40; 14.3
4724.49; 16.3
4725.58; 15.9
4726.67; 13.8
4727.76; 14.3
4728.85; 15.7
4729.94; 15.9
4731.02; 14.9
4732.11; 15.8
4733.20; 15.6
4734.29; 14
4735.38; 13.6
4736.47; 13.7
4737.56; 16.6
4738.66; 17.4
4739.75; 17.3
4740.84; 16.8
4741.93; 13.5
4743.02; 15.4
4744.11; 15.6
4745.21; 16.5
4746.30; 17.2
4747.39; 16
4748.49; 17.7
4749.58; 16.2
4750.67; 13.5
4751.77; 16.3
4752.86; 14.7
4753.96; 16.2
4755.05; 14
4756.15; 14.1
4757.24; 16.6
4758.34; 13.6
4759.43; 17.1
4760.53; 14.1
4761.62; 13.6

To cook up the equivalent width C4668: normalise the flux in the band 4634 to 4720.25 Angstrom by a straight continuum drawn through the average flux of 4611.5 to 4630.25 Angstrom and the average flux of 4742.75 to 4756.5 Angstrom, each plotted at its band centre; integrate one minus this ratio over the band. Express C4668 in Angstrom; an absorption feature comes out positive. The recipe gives 6.0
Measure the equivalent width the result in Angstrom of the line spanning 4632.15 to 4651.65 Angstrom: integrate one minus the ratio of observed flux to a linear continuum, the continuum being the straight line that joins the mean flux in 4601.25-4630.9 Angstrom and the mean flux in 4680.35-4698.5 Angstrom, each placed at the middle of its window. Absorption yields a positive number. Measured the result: 1.2 Angstrom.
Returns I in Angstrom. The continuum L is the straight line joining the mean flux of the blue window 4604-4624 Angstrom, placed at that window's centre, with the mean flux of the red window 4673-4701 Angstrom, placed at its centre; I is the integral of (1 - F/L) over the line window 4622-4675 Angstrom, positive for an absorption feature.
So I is 2.1 Angstrom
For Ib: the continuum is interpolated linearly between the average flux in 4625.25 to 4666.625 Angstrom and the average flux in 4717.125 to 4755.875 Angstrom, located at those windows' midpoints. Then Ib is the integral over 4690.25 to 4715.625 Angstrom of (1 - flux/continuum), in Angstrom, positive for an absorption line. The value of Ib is 1.72 Angstrom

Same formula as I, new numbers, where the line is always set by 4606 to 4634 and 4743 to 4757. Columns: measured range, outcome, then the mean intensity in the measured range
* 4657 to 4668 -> 1.2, 14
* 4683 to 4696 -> 1.0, 14.5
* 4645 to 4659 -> 1.4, 14.3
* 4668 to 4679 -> 0.4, 15.2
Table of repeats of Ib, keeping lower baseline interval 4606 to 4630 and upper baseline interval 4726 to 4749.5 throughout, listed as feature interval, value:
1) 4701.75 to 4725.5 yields 1.2 Angstrom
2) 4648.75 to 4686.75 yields 2.4 Angstrom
